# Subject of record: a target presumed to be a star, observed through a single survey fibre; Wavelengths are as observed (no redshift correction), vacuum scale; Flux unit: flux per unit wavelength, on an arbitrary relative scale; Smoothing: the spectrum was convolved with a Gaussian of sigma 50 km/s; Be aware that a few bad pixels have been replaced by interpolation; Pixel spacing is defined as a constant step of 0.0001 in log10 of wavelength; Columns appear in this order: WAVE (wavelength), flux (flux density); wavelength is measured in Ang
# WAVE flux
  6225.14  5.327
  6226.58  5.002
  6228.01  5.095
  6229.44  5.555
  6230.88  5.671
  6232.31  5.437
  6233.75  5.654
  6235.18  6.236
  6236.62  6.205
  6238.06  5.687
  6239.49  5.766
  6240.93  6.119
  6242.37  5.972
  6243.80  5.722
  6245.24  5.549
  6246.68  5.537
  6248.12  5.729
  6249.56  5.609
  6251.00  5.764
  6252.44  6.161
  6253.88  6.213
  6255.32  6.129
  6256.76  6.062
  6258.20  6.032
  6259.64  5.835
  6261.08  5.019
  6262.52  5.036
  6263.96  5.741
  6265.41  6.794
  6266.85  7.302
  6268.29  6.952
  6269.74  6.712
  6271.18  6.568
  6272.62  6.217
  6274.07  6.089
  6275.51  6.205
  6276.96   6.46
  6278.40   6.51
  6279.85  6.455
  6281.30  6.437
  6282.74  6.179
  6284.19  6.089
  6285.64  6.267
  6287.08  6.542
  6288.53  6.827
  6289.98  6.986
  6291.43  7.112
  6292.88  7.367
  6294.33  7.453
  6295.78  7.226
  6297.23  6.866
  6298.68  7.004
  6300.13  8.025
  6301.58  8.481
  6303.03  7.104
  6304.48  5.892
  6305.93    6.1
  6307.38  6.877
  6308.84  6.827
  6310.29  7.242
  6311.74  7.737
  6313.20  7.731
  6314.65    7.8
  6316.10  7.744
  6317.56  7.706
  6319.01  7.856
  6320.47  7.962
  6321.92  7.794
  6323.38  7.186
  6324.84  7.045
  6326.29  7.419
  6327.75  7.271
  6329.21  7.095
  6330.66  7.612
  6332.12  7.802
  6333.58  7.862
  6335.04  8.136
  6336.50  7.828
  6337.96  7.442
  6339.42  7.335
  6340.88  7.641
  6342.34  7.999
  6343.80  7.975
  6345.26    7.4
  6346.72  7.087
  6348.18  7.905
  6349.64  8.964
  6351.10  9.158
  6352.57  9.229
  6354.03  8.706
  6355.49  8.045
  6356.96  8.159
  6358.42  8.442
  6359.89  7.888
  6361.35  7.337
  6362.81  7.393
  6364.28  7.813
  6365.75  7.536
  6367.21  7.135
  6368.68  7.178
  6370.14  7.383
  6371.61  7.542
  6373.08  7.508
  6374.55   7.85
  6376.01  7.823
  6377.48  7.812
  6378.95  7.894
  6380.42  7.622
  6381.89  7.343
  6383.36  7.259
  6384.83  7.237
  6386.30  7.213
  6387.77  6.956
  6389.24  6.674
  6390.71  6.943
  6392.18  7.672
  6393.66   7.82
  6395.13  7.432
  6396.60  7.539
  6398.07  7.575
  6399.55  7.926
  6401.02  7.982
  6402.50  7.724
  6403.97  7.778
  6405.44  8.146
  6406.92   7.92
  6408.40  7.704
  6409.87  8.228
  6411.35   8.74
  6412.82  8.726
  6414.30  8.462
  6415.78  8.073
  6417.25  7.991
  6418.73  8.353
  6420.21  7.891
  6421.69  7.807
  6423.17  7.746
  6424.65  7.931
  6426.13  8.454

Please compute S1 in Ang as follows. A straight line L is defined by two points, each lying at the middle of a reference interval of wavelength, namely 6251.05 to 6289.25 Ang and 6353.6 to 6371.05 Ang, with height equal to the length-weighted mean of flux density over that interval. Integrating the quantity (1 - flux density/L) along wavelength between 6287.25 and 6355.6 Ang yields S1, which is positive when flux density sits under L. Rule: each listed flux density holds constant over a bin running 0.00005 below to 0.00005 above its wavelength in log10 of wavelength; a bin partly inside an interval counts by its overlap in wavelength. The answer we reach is -4.64 Ang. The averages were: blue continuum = 6.26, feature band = 7.56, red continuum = 7.73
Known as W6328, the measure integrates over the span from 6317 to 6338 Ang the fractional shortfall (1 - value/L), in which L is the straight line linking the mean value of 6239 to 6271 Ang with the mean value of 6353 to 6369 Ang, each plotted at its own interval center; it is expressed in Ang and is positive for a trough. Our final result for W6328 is -1.0 Ang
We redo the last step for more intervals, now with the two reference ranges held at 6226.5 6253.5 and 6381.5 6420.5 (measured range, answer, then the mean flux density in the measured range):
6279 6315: -2.9 Ang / 6.97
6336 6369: -3.5 Ang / 7.9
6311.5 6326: -2.0 Ang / 7.65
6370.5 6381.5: -0.4 Ang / 7.69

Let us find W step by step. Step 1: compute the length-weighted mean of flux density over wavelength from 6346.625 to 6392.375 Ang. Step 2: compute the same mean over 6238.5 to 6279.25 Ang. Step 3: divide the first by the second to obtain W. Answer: 1.27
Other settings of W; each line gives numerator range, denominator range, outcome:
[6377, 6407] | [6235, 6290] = 1.23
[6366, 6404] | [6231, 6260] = 1.28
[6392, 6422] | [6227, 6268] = 1.36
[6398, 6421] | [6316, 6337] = 1.06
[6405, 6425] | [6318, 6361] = 1.03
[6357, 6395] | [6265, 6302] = 1.10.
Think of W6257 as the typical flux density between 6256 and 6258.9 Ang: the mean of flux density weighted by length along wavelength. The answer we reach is 6.05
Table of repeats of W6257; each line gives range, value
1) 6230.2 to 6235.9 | 5.75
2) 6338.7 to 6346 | 7.67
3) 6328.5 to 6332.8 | 7.51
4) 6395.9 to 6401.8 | 7.75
